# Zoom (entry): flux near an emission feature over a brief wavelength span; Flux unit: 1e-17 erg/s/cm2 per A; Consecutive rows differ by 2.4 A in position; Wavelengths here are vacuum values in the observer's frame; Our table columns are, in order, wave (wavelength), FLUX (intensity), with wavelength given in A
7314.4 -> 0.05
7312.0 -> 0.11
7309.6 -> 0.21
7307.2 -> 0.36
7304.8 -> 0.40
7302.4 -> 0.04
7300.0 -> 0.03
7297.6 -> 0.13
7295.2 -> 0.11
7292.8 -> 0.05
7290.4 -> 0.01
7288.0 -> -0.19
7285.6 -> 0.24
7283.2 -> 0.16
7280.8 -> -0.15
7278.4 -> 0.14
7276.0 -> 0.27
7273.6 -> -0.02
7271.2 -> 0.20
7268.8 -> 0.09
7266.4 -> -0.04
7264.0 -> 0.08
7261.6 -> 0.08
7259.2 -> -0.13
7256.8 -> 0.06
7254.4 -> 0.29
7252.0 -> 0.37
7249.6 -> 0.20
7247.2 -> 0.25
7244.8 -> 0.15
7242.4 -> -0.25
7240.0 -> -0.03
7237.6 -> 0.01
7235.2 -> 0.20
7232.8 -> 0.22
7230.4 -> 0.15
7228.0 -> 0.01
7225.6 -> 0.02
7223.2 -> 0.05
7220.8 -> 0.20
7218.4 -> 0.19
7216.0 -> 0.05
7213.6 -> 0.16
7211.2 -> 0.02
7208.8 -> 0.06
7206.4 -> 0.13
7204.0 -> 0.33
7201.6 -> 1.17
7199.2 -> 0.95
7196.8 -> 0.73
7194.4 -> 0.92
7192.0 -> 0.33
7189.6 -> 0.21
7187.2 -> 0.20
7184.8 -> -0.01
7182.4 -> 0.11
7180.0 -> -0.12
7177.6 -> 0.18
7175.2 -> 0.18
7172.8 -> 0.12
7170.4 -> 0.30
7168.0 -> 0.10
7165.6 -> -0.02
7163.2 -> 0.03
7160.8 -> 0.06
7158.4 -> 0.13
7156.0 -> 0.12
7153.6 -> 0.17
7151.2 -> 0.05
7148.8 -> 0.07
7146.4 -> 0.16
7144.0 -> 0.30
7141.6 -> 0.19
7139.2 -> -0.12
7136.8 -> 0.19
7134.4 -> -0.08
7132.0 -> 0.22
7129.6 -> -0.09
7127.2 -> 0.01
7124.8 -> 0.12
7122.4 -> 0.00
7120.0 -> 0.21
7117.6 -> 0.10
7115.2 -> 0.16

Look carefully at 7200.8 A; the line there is [O II] 3727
